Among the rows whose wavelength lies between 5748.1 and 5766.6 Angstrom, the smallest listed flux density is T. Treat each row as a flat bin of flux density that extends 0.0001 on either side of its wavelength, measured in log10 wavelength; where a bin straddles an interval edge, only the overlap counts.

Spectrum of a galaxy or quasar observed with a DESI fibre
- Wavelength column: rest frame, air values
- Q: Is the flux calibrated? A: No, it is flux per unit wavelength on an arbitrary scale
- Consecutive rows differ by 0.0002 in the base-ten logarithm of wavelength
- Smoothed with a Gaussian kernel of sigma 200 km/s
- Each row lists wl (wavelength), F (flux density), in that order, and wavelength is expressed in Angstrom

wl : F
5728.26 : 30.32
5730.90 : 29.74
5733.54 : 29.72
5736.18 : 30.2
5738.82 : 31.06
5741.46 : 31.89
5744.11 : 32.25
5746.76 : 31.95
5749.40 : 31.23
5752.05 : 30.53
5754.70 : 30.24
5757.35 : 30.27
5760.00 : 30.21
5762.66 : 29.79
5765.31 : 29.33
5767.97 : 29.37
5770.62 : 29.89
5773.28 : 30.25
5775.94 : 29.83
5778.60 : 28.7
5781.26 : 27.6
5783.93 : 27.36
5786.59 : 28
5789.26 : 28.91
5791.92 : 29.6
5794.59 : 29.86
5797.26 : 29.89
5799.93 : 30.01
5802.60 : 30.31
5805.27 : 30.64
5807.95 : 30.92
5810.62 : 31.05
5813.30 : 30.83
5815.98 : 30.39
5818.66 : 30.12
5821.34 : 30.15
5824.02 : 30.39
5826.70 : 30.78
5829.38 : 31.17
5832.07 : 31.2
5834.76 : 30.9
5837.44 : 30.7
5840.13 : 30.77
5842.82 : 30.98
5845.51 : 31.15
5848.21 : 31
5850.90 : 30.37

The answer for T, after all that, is 29.33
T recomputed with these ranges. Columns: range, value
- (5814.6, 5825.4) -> 30.12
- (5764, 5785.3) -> 27.36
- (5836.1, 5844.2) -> 30.7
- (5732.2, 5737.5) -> 29.72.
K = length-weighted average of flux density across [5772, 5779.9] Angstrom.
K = 29.6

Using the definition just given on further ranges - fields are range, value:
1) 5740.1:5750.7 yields 31.8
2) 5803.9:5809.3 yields 30.8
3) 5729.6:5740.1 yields 30.2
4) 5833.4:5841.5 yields 30.8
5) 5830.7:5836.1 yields 31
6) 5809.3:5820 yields 30.6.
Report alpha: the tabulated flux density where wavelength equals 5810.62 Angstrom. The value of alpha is 31.05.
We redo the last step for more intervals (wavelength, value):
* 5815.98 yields 30.39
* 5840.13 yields 30.77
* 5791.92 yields 29.6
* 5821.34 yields 30.15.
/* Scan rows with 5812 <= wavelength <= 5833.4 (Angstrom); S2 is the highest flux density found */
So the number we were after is 31.2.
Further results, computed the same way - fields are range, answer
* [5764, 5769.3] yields 29.37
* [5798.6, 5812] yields 31.05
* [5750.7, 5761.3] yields 30.53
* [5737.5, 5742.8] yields 31.89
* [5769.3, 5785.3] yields 30.25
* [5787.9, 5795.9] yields 29.86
